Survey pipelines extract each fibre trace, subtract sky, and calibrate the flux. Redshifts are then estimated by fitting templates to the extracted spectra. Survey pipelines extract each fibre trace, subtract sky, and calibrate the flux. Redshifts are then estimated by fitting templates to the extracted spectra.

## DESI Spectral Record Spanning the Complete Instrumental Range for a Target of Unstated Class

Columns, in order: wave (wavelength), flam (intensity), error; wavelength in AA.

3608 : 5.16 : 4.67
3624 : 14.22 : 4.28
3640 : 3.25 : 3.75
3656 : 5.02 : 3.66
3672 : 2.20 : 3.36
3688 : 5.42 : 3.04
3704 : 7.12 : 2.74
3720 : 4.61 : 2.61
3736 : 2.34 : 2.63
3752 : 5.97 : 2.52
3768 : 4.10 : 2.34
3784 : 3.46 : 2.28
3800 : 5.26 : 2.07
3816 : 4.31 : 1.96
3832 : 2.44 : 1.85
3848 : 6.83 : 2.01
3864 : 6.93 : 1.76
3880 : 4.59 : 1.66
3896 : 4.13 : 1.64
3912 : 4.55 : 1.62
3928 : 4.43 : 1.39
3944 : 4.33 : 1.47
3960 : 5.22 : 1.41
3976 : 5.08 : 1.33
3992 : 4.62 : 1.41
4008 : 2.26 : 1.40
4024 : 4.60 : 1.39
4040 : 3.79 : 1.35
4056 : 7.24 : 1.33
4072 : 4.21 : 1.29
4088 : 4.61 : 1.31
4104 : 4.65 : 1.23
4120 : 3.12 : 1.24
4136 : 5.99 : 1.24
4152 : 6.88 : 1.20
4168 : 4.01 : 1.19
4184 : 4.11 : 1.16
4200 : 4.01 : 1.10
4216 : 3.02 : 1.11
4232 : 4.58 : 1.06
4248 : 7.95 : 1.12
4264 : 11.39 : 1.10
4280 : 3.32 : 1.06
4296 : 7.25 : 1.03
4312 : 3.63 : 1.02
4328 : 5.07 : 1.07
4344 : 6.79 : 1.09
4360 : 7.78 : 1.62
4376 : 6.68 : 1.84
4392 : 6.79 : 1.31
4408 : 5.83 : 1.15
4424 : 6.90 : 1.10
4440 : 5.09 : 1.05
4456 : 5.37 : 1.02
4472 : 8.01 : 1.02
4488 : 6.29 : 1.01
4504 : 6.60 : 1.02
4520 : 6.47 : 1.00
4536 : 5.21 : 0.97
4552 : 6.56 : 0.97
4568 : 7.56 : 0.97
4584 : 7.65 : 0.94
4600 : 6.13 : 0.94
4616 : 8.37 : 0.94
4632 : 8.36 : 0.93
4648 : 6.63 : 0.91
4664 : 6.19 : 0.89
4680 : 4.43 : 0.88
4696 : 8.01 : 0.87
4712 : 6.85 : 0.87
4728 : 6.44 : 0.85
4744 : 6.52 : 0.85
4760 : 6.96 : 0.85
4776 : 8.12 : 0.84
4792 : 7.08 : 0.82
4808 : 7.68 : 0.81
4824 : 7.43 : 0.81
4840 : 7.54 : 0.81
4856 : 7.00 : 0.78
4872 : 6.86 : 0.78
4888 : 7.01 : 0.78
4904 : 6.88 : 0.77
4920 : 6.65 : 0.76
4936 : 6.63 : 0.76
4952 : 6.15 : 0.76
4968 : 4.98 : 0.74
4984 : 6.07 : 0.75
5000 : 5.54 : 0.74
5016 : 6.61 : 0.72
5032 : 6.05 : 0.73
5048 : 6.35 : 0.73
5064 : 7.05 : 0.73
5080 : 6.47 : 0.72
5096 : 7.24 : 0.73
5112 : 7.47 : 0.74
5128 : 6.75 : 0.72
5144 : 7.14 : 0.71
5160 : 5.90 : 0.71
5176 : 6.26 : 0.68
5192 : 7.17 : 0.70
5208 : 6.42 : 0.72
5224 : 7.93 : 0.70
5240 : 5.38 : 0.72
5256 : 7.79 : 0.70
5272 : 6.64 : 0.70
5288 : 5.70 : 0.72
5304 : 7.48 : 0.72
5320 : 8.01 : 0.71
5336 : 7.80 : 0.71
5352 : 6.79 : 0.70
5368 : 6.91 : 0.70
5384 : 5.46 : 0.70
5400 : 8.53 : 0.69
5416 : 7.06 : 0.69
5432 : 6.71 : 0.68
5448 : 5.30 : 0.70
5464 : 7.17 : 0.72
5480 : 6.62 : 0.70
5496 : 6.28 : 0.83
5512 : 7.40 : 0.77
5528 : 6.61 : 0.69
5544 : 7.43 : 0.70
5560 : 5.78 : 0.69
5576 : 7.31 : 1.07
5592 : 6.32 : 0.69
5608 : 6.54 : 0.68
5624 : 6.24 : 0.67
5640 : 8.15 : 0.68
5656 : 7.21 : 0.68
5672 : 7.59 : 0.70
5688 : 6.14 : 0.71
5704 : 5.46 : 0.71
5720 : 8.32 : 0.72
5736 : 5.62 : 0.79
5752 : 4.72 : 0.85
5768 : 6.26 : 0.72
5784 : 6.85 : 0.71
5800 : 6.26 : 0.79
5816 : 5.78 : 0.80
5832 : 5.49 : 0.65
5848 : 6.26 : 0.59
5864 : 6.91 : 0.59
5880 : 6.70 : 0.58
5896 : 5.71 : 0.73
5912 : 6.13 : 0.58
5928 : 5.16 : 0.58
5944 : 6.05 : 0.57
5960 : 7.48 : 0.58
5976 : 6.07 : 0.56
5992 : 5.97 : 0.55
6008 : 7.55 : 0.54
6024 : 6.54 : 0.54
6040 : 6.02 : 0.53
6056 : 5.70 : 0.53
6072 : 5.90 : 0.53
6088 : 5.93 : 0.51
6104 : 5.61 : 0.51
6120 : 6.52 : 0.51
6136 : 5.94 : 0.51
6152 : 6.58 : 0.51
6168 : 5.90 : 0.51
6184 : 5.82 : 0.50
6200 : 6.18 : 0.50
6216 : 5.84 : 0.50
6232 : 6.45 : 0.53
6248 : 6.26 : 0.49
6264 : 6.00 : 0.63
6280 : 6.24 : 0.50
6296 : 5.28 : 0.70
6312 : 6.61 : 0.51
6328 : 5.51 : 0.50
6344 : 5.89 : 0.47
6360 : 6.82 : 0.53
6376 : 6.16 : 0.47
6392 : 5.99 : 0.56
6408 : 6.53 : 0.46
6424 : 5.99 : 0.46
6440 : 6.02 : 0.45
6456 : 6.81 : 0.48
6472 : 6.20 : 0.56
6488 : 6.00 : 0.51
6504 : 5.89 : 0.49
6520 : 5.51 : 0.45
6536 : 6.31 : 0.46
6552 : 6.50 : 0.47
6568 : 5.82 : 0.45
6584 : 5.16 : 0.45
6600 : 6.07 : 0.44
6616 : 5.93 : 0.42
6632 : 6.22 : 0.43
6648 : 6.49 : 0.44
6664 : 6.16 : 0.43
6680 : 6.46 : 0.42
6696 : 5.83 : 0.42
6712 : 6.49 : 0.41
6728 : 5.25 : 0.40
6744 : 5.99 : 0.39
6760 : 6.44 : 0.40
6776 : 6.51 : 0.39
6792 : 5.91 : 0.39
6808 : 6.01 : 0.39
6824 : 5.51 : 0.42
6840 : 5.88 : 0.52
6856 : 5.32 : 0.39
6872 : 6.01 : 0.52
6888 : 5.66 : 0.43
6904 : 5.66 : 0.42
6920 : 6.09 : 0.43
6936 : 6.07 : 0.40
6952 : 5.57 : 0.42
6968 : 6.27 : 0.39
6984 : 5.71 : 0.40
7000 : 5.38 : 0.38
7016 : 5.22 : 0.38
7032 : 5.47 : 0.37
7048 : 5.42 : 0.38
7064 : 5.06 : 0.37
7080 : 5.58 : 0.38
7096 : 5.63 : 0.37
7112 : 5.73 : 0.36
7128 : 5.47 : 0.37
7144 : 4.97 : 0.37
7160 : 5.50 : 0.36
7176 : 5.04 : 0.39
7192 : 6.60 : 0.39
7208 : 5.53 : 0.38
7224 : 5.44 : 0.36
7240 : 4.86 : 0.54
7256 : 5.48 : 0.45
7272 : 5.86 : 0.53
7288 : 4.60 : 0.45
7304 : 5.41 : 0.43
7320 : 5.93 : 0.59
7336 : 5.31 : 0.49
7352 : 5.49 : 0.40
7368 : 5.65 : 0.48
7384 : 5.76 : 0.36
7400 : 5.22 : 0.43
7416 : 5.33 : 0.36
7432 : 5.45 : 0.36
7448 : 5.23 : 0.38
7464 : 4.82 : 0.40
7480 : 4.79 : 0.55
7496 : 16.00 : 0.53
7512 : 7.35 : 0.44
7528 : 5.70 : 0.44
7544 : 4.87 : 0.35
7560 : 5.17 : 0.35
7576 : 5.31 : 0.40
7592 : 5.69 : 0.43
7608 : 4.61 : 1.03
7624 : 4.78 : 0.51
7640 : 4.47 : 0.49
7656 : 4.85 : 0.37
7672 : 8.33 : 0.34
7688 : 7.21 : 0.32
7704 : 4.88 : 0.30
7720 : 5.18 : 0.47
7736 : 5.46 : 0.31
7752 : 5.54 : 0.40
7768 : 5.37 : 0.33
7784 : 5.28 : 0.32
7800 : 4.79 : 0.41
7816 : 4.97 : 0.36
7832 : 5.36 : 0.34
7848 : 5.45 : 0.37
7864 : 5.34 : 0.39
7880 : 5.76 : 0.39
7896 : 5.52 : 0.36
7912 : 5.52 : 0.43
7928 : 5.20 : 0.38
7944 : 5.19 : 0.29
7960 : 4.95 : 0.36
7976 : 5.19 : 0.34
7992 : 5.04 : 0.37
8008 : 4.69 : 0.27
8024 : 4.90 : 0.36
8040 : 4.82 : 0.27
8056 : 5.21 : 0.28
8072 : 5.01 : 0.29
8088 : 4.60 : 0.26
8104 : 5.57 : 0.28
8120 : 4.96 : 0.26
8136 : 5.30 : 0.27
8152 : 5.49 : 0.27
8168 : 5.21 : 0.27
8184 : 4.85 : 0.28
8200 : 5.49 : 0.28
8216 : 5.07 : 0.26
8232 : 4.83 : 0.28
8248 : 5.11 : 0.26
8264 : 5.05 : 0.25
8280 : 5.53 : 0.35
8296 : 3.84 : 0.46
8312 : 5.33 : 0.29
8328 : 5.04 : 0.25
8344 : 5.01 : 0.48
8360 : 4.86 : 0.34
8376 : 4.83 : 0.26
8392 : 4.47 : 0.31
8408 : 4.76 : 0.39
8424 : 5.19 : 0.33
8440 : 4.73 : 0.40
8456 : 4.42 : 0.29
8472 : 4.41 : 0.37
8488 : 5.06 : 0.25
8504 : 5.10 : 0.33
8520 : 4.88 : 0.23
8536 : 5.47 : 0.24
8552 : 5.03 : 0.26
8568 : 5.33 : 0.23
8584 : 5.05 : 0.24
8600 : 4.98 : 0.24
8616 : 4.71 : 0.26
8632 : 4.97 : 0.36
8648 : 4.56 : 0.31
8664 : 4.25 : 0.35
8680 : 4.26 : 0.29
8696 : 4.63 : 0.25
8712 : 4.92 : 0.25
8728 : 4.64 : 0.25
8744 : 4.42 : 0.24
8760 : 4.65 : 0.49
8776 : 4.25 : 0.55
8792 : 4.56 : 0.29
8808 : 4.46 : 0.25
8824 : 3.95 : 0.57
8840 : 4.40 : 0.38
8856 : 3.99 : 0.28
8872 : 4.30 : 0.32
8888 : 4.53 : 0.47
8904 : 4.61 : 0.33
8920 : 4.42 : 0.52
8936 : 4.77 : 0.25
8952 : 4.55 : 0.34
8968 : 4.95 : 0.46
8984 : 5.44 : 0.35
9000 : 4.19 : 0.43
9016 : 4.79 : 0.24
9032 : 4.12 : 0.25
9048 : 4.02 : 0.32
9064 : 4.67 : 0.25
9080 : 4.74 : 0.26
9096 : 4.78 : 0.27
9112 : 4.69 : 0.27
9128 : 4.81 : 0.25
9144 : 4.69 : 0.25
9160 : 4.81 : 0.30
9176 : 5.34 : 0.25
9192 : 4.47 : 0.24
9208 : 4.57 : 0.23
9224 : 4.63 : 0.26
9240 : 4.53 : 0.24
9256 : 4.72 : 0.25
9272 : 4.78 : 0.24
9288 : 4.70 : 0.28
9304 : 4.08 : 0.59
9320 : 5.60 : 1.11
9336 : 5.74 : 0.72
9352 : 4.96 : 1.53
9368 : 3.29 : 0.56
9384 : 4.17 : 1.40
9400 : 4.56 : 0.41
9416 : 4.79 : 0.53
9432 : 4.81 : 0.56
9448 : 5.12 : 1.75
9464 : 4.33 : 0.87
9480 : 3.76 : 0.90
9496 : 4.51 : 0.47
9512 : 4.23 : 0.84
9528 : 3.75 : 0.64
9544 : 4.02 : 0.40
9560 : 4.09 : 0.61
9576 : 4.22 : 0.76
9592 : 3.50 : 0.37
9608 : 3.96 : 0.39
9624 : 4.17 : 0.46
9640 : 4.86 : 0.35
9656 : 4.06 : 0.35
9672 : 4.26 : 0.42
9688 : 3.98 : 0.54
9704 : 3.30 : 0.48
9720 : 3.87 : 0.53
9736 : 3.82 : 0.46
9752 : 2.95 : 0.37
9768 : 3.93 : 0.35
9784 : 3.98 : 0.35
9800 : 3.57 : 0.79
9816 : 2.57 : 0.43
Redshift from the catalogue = 0.142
